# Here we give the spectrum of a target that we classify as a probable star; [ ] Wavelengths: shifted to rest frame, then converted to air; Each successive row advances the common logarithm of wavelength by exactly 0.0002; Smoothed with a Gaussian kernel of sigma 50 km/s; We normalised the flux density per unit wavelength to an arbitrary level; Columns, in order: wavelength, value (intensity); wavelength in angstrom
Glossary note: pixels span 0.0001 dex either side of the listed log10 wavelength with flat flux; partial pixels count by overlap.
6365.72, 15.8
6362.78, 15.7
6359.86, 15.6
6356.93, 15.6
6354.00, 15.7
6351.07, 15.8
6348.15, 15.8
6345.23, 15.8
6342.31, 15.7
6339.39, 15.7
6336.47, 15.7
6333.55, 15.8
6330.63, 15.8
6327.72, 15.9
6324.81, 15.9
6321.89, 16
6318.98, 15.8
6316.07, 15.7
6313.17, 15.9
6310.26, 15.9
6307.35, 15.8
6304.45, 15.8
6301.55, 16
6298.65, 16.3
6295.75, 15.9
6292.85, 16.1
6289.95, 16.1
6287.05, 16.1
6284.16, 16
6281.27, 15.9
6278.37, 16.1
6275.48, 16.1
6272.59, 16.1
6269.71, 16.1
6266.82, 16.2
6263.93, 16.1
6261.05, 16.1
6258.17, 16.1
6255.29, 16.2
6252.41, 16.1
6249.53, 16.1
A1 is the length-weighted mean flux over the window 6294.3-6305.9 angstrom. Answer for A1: 16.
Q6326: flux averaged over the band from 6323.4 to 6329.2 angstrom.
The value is 15.9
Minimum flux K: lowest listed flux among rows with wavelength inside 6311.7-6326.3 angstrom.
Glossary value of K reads 15.7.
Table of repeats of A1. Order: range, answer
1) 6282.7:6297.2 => 16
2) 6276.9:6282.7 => 16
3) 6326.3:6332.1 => 15.9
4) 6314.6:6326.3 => 15.9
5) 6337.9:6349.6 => 15.8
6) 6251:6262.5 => 16.1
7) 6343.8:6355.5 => 15.8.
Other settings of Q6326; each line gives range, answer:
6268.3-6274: 16.1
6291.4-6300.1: 16.1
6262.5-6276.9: 16.1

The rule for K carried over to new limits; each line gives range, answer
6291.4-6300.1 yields 15.9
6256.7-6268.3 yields 16.1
